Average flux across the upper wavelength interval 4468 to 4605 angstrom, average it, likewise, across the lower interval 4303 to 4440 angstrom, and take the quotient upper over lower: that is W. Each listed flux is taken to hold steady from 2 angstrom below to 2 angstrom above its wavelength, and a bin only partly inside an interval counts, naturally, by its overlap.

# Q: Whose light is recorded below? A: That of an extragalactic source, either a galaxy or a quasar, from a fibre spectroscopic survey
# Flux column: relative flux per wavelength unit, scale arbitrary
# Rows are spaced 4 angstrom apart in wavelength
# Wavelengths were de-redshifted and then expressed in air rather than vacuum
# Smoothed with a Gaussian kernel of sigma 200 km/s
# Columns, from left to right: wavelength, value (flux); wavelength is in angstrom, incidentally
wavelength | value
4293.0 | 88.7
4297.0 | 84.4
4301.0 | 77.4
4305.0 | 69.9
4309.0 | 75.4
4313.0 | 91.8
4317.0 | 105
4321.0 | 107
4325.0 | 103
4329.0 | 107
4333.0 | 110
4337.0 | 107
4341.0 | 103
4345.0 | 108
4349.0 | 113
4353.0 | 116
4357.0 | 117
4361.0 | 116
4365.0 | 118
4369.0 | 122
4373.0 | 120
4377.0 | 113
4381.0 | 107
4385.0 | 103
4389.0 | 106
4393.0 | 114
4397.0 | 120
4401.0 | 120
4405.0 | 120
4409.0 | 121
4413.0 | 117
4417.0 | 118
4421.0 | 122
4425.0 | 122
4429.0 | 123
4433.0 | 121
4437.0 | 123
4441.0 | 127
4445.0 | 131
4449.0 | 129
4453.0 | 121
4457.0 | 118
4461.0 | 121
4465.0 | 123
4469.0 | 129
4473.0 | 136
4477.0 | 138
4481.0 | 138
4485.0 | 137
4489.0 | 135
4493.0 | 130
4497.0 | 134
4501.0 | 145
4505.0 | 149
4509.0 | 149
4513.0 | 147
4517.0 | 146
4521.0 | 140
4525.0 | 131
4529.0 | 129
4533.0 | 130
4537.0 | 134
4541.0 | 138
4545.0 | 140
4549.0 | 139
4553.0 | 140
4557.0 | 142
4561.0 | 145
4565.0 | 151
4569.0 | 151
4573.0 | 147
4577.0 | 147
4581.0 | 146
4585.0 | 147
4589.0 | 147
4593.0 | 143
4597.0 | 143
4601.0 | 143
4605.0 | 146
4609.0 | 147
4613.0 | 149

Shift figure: 1.27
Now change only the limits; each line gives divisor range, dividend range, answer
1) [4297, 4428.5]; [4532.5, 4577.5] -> 1.31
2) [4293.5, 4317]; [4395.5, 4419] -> 1.45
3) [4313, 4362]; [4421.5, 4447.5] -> 1.15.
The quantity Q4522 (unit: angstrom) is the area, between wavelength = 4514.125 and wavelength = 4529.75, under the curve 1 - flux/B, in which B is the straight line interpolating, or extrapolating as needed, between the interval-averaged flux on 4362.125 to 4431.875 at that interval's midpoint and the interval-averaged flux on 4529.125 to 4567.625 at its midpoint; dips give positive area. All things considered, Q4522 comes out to -0.2 angstrom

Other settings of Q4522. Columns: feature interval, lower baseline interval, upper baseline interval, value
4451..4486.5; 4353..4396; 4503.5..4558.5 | 0.1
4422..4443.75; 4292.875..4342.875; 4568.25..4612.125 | -1.3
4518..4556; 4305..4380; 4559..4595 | 1.1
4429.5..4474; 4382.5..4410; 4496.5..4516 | 1.8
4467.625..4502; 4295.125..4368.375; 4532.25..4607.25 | -1.9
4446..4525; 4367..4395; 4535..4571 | -2.6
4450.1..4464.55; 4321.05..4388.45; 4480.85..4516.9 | 1.2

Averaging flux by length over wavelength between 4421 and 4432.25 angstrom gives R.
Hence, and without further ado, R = 122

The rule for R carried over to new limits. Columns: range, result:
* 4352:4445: 118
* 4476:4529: 140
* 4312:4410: 112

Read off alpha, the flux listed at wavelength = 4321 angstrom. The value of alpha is 107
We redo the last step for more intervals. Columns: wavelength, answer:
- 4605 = 146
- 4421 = 122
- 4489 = 135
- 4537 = 134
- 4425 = 122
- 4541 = 138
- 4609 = 147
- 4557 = 142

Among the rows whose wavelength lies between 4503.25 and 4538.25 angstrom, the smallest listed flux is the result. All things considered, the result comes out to 129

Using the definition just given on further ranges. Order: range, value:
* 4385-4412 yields 103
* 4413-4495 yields 117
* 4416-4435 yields 118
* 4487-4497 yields 130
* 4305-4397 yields 69.9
